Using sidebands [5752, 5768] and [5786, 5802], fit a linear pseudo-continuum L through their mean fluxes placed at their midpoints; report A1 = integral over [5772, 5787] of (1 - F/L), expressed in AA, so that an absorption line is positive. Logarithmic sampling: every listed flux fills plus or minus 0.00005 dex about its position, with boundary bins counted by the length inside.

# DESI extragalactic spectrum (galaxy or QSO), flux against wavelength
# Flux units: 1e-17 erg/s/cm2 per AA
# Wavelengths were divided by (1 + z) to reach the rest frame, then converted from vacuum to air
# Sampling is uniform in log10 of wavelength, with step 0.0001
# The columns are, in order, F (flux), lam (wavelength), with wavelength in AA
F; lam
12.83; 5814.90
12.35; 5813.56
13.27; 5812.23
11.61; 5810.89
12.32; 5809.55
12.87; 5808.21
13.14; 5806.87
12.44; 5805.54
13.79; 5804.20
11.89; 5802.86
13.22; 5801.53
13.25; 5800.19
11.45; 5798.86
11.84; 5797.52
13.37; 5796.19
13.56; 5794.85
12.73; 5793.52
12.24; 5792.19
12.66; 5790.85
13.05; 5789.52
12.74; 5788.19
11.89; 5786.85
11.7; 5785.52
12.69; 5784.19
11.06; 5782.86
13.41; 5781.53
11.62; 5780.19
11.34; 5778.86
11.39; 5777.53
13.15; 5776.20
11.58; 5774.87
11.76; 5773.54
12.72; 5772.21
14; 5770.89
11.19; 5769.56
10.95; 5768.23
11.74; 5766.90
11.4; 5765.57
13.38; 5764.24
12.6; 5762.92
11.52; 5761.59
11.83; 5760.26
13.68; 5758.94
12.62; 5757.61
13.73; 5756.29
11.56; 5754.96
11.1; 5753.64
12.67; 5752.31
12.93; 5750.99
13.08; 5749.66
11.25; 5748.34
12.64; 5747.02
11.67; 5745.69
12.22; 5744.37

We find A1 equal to 0.6 AA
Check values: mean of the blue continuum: 12.3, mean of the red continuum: 12.6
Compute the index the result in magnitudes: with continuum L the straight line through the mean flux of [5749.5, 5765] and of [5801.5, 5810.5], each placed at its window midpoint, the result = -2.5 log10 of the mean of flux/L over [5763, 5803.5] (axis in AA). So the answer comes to 0.030 mag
